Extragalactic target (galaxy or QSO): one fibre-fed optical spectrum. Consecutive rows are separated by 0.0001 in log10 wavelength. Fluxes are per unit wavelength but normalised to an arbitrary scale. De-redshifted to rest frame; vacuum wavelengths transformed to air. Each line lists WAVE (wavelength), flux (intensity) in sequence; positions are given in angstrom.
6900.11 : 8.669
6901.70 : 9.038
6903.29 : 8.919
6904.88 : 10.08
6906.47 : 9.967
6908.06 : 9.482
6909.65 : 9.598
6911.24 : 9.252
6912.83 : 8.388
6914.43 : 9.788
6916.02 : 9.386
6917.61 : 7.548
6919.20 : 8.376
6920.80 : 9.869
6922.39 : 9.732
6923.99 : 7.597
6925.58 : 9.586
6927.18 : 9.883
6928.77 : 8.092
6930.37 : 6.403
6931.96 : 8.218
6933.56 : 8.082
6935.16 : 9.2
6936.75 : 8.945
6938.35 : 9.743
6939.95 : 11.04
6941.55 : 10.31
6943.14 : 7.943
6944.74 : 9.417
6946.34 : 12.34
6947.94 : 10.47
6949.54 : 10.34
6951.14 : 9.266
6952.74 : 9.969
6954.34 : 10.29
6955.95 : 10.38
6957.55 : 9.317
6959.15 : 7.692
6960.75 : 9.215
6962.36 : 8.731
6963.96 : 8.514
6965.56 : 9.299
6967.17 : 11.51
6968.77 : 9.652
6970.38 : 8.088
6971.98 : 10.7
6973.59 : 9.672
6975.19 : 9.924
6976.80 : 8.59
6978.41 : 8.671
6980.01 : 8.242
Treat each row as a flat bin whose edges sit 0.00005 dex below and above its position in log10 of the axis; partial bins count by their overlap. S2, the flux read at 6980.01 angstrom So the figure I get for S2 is 8.242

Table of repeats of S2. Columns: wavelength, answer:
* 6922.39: 9.732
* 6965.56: 9.299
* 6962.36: 8.731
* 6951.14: 9.266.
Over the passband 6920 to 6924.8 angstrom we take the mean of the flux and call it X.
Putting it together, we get 9.07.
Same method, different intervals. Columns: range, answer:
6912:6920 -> 8.7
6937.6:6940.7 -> 10.4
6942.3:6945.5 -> 8.72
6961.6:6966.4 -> 8.87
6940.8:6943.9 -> 9.15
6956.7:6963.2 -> 8.75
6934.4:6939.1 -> 9.3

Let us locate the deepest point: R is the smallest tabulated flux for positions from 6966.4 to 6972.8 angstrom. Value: 8.088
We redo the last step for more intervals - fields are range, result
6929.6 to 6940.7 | 6.403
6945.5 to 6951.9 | 9.266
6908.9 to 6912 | 9.252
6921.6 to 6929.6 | 7.597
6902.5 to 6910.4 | 8.919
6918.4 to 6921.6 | 8.376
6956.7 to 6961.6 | 7.692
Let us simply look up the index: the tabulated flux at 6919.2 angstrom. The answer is 8.376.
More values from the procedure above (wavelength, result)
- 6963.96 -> 8.514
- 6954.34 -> 10.29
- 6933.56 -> 8.082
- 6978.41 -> 8.671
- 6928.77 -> 8.092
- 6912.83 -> 8.388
